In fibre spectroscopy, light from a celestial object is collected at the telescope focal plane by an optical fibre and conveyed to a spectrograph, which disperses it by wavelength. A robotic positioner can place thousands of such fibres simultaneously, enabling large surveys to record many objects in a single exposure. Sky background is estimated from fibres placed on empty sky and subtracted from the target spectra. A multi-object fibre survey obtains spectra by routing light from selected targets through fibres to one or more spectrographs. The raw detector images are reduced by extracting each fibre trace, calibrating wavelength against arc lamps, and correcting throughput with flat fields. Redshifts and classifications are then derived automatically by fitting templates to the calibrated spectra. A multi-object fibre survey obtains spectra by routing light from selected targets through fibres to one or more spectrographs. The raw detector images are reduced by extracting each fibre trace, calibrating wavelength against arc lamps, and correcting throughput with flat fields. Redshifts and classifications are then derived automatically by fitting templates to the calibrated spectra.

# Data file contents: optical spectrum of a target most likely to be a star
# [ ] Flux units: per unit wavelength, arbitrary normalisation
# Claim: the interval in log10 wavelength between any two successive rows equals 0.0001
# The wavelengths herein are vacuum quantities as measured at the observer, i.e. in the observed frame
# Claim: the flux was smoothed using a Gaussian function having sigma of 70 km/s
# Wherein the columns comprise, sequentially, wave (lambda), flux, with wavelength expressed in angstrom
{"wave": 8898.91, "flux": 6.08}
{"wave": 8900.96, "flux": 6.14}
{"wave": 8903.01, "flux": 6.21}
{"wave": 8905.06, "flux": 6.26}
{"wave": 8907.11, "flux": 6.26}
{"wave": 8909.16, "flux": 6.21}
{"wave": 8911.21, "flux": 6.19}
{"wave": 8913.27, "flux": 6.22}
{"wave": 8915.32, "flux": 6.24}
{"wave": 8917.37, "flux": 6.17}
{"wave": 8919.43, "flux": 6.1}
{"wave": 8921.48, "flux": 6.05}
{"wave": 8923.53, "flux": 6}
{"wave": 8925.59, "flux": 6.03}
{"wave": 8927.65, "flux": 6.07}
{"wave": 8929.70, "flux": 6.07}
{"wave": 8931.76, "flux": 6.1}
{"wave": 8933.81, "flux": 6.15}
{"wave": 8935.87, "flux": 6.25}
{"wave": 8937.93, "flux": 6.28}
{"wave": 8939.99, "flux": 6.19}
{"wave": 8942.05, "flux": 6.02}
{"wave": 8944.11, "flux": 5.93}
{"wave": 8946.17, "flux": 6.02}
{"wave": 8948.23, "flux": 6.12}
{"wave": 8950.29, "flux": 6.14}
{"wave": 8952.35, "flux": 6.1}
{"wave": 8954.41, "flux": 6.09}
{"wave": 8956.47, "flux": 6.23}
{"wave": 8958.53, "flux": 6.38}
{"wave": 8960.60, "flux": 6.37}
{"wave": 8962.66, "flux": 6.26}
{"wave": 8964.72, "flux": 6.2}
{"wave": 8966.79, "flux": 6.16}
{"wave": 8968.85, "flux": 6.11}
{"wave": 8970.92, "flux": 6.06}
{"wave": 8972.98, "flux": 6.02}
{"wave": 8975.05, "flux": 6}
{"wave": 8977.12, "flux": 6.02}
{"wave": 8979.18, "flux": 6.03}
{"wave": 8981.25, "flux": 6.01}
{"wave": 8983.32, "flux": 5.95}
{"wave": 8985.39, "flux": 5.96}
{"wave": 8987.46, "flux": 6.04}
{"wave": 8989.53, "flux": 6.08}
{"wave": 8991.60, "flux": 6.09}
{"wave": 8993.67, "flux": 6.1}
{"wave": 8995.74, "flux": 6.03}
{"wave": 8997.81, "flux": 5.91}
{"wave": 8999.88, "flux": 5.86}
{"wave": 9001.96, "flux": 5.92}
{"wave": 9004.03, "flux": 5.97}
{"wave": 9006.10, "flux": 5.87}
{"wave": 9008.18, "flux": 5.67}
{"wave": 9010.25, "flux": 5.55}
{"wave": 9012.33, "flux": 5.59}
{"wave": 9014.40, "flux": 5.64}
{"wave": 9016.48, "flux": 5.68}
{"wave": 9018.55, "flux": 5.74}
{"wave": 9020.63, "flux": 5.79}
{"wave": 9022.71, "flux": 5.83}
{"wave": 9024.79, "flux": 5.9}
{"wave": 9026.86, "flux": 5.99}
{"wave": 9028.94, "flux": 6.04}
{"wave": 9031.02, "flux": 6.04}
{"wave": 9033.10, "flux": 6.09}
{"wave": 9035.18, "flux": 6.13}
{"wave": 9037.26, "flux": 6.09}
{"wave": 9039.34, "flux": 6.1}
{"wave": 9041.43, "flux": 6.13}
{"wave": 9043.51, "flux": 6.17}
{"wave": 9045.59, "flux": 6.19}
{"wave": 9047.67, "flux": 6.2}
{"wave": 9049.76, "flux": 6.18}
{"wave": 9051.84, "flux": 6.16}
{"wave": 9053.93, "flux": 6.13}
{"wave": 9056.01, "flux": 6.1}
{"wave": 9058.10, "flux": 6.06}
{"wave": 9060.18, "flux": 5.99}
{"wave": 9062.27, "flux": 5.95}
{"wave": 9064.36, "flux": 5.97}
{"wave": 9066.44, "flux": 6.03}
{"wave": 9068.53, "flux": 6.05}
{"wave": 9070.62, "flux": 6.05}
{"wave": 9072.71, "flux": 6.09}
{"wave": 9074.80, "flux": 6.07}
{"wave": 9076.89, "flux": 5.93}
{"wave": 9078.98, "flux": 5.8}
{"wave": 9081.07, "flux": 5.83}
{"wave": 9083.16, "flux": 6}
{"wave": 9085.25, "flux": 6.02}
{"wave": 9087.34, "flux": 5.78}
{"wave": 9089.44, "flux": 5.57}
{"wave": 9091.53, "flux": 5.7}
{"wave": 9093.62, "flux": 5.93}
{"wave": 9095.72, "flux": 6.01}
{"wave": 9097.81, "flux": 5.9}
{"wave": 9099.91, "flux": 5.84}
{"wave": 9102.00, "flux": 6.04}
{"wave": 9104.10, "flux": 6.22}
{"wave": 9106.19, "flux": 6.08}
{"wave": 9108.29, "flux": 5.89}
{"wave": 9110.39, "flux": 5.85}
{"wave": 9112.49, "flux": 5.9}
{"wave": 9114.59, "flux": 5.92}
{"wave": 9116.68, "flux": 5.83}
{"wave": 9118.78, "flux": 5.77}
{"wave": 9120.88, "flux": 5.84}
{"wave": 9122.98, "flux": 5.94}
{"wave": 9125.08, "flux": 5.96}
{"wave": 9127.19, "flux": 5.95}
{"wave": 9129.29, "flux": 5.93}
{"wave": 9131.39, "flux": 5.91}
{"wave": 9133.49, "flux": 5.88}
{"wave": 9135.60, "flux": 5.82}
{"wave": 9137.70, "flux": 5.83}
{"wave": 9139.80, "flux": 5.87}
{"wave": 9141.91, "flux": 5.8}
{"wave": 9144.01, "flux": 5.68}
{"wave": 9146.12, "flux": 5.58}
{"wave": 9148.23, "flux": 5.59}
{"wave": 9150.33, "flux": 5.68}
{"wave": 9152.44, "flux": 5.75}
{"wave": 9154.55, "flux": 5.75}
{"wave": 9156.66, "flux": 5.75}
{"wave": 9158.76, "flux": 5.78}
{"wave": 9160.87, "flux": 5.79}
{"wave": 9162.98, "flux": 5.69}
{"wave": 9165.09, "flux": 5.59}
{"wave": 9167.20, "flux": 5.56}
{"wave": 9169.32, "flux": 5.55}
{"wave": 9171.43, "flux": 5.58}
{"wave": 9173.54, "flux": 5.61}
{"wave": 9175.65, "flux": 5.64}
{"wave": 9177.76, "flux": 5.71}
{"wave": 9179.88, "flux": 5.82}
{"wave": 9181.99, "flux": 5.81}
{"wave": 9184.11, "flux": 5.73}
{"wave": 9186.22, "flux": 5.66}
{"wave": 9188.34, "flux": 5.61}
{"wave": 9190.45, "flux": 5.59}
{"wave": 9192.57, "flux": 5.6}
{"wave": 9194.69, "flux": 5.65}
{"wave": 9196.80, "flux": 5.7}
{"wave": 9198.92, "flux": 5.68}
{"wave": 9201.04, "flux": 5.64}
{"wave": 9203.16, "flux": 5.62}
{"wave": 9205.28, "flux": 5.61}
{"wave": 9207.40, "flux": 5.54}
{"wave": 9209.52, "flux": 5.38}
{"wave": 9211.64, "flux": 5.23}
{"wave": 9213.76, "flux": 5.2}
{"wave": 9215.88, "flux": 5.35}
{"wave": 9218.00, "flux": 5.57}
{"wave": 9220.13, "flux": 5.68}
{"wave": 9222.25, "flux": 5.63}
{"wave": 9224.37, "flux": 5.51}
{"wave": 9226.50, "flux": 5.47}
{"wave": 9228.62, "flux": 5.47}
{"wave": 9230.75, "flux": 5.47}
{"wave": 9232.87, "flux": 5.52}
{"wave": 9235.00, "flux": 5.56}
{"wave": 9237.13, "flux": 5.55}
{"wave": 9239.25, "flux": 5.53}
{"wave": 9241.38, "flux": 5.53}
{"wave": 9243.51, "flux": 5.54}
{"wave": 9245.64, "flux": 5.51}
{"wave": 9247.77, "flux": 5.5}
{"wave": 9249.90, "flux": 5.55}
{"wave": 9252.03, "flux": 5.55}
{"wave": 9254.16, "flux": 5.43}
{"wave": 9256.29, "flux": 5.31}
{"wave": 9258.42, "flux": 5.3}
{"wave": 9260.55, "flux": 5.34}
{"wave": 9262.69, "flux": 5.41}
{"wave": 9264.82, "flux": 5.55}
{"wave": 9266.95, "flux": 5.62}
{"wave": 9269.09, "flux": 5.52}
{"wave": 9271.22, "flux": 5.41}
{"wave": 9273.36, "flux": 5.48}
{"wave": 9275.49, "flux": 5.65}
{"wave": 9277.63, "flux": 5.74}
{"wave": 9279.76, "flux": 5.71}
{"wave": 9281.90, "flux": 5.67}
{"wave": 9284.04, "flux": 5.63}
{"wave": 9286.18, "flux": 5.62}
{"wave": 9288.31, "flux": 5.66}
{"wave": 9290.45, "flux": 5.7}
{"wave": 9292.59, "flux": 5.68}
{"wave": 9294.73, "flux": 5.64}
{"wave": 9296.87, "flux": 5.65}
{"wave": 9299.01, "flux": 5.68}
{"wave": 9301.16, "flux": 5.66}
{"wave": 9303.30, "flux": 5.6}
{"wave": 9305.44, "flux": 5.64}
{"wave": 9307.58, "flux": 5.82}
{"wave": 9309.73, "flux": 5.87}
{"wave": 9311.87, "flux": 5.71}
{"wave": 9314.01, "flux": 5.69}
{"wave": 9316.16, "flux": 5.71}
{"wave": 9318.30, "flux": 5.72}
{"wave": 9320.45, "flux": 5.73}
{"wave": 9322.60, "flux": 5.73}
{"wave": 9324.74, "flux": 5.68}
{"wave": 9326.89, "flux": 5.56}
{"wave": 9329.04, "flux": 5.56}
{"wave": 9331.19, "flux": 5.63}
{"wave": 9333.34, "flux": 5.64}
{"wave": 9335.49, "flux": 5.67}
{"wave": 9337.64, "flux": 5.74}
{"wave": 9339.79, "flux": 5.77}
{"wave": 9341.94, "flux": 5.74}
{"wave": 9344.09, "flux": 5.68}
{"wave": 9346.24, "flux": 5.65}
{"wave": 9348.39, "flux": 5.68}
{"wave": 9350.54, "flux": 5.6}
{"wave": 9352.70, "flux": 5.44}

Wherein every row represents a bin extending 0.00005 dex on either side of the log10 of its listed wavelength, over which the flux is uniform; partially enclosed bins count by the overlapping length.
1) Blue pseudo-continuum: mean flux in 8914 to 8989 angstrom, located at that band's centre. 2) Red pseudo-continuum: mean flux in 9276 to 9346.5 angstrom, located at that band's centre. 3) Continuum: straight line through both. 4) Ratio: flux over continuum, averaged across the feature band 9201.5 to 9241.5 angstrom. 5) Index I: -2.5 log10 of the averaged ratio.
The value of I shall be 0.056 mag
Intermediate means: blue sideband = 6.11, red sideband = 5.68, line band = 5.5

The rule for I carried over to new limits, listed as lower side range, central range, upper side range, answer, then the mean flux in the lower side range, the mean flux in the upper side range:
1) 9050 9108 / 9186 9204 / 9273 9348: 0.04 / 5.98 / 5.68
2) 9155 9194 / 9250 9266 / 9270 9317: 0.05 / 5.67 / 5.66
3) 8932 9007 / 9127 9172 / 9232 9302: 0.00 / 6.08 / 5.56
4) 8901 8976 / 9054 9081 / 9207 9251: -0.03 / 6.15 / 5.49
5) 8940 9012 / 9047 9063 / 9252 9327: -0.03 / 6.03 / 5.62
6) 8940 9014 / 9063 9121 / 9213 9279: -0.02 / 6.02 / 5.5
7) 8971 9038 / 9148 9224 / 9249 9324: 0.02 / 5.93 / 5.61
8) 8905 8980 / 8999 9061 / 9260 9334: 0.01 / 6.14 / 5.64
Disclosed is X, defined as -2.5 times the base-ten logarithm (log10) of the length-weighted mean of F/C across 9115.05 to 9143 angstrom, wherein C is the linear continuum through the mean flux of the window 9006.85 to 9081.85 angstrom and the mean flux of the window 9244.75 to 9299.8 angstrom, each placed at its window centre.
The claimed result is -0.011 mag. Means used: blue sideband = 5.97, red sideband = 5.56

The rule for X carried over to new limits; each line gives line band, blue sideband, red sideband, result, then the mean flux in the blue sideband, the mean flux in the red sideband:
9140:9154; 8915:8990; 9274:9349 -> 0.03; 6.11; 5.68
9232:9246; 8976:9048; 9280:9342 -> 0.04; 5.95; 5.68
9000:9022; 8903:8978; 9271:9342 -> 0.06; 6.14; 5.67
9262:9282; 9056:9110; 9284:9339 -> 0.03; 5.95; 5.68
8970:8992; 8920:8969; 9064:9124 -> 0.01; 6.14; 5.93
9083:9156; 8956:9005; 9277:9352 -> 0.01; 6.07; 5.68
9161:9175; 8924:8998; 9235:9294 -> 0.02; 6.1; 5.55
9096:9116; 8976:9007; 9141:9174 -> -0.04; 5.99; 5.67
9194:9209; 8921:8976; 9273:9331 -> 0.03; 6.13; 5.68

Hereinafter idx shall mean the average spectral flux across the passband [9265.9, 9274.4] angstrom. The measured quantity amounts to 5.5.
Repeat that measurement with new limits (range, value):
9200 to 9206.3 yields 5.62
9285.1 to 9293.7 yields 5.67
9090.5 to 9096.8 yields 5.88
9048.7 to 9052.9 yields 6.16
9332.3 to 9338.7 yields 5.68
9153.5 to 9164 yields 5.76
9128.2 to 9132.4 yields 5.93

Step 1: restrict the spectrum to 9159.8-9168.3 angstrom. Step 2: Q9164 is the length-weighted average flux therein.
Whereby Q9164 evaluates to 5.65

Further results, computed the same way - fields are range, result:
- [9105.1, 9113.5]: 5.93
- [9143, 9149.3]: 5.62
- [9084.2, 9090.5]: 5.79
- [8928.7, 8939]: 6.17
